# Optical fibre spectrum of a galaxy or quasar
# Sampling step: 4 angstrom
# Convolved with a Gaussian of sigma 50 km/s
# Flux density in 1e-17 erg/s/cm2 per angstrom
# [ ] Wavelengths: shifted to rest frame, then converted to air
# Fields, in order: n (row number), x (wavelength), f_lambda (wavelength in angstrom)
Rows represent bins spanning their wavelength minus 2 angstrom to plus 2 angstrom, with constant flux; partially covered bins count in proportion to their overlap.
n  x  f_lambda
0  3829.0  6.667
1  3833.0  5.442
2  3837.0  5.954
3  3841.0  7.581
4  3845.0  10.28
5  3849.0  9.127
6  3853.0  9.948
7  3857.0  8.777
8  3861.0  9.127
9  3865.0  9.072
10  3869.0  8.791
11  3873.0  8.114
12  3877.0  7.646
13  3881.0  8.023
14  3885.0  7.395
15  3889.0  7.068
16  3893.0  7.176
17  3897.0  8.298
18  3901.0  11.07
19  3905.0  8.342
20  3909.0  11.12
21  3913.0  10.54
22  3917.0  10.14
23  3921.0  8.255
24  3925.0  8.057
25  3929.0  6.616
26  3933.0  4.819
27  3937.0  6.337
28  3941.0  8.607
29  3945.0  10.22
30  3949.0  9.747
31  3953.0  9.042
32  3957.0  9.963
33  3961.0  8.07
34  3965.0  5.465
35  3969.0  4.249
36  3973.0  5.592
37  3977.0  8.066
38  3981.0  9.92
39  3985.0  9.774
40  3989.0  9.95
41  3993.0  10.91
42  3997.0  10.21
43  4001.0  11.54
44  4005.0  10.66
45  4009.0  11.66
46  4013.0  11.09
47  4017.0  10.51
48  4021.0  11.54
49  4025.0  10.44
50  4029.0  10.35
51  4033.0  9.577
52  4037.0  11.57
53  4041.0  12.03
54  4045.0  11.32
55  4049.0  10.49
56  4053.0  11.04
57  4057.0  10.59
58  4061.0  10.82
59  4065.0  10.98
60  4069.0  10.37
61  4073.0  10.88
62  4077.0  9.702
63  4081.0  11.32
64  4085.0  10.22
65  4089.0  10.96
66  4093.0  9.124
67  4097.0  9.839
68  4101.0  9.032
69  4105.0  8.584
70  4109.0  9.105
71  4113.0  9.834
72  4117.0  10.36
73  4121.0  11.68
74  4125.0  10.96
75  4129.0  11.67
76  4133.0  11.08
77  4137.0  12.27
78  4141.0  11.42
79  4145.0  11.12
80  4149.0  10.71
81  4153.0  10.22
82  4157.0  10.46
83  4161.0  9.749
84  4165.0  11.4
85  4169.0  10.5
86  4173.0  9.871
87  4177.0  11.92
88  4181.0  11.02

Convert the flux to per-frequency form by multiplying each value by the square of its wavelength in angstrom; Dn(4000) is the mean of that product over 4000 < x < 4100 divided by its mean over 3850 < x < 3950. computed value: 1.4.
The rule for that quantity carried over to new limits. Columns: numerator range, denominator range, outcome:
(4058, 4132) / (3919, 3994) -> 1.37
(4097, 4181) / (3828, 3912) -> 1.44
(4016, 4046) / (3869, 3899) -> 1.52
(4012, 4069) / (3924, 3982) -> 1.49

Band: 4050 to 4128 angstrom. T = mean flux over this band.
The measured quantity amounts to 10.3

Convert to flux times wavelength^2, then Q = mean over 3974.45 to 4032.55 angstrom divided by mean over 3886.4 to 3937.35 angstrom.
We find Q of 1.31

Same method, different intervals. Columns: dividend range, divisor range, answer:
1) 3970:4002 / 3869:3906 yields 1.20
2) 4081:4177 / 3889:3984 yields 1.40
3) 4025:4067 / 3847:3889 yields 1.39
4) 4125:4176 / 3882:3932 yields 1.43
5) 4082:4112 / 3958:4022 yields 1.09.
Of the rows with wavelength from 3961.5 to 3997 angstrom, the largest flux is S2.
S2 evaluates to 10.91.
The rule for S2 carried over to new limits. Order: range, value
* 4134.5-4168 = 12.27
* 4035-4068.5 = 12.03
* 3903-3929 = 11.12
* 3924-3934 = 8.057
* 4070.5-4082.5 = 11.32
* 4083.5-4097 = 10.96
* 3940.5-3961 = 10.22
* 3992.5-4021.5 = 11.66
